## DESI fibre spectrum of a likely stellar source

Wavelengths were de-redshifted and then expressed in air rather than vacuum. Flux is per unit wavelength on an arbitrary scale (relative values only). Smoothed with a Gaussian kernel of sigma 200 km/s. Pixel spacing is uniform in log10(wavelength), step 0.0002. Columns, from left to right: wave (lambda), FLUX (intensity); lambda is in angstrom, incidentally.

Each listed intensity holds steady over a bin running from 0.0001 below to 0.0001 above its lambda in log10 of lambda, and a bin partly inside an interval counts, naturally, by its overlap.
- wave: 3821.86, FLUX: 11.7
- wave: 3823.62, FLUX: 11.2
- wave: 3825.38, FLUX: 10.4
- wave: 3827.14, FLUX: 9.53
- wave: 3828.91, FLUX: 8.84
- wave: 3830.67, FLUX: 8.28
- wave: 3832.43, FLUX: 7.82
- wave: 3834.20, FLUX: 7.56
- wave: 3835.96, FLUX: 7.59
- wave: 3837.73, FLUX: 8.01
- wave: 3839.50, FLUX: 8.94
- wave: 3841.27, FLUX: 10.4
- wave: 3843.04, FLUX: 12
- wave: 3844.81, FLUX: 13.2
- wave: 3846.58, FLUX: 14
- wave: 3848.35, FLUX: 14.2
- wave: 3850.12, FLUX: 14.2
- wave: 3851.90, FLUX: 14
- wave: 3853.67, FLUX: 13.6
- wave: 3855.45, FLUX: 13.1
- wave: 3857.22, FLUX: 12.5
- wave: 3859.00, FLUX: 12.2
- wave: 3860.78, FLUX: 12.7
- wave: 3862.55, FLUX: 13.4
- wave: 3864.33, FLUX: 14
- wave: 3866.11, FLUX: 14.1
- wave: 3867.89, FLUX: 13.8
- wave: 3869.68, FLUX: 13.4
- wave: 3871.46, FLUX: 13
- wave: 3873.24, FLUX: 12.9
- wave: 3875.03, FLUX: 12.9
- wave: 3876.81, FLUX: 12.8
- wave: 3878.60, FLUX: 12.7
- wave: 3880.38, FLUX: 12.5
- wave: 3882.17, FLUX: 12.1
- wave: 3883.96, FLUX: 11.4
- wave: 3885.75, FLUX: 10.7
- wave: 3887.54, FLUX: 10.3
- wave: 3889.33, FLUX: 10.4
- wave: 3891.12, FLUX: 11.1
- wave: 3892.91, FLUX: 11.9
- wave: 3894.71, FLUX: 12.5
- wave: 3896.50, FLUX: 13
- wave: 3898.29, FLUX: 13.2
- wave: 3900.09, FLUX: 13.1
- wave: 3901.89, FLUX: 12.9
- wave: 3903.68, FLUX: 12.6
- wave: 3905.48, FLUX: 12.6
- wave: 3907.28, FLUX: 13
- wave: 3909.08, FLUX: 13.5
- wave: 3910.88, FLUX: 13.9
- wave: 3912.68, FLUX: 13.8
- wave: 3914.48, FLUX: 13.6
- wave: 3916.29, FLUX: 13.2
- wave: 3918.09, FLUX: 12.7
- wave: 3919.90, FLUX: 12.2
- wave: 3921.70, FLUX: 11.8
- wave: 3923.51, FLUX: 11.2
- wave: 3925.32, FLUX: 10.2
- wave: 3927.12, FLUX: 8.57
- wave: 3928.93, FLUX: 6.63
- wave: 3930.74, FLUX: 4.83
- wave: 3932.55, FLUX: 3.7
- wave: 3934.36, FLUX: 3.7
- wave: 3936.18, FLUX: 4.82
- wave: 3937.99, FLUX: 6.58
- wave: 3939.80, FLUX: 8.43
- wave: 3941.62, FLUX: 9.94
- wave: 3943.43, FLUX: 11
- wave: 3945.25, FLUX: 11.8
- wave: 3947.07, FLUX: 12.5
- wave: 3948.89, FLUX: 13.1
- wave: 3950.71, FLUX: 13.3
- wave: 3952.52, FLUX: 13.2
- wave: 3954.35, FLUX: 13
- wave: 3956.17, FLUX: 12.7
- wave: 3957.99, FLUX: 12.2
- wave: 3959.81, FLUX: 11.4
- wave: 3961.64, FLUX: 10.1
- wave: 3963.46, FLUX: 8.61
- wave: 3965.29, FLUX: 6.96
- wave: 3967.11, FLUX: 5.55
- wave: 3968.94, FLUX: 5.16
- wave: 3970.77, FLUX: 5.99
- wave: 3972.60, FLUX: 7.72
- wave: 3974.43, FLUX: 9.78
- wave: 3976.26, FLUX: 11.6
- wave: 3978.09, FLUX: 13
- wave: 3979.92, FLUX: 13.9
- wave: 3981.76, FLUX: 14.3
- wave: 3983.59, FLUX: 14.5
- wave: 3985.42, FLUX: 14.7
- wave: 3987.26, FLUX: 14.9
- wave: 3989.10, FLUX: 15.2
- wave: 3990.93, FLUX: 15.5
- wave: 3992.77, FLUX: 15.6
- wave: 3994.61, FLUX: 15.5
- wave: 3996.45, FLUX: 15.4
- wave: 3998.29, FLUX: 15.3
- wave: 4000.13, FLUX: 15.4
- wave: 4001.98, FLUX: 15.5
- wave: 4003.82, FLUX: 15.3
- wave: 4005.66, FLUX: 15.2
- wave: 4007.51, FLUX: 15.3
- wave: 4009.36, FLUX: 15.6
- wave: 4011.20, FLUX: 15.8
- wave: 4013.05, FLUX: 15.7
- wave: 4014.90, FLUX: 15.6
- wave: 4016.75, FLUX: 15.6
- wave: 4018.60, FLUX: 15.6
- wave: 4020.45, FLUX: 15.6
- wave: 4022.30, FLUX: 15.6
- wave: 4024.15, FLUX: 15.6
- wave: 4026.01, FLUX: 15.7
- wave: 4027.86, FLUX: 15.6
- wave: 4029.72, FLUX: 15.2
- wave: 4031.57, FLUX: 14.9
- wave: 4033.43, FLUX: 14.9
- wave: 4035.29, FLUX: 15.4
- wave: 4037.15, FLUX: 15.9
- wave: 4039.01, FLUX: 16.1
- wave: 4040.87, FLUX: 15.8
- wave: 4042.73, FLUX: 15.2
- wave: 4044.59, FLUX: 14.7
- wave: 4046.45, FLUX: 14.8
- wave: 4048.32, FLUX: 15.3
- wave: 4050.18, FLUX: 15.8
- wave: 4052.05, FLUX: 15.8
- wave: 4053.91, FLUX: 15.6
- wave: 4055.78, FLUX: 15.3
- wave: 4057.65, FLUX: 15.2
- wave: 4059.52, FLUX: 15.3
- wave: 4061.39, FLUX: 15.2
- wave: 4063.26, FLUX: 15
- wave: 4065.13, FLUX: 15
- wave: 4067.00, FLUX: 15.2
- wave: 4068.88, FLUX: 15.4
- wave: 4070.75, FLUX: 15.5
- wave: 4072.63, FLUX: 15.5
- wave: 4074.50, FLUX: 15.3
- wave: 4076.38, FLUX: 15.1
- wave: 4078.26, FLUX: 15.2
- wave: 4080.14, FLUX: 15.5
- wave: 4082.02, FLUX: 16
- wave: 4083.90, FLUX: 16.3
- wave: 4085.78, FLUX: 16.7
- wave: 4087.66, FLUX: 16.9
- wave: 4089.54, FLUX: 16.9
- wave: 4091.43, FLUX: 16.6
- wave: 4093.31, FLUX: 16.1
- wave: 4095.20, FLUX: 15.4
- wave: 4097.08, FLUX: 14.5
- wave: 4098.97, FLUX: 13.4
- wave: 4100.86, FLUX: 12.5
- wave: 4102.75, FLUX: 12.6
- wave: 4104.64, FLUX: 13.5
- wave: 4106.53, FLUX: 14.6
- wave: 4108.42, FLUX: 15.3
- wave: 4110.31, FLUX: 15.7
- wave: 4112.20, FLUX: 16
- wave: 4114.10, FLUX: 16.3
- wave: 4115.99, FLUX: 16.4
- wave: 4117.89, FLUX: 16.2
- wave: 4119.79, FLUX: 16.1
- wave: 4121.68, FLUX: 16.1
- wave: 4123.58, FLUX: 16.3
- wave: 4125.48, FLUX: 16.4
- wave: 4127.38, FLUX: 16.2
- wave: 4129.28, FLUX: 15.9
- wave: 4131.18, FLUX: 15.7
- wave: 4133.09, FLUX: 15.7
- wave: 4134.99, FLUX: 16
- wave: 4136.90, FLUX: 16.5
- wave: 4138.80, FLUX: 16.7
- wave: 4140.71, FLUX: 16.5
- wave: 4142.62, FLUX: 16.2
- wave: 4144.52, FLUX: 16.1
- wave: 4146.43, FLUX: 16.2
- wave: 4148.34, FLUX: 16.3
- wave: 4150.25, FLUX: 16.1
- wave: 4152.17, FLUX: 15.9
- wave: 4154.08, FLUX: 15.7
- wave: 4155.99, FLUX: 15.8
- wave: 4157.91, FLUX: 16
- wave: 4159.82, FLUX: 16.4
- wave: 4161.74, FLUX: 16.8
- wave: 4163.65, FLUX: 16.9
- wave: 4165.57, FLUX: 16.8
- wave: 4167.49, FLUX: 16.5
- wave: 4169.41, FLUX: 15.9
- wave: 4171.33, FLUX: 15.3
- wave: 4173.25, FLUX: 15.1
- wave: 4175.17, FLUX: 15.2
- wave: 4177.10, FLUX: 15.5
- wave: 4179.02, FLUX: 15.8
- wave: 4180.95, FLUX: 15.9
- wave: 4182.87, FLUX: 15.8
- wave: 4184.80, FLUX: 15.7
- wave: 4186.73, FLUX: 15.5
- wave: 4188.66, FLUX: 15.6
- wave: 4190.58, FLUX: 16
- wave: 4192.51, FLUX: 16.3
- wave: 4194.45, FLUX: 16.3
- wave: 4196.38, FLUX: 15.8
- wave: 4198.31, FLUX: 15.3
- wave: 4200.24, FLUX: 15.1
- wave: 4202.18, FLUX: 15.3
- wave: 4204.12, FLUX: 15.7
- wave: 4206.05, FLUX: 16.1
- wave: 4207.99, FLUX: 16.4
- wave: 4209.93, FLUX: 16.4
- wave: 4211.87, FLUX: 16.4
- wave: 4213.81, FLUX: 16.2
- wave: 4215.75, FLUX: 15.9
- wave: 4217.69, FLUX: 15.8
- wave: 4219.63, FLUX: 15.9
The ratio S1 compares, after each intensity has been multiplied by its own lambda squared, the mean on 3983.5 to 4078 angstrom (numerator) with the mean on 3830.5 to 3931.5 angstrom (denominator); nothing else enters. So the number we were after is 1.39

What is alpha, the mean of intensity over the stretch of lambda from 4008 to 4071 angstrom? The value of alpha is 15.4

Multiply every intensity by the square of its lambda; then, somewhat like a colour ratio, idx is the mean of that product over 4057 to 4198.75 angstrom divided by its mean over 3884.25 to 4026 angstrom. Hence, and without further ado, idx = 1.41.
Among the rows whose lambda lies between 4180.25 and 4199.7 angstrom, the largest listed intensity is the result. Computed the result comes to 16.3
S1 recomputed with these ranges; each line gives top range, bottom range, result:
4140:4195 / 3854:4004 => 1.53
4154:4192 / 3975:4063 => 1.13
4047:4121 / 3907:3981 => 1.62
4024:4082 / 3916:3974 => 1.72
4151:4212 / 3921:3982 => 1.86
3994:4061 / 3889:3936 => 1.48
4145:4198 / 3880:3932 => 1.56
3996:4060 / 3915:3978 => 1.68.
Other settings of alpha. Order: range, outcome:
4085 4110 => 15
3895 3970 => 10.6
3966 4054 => 14.3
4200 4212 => 15.9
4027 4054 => 15.4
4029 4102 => 15.4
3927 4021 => 11.9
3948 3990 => 11.3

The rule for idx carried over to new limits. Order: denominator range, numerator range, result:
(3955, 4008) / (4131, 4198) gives 1.40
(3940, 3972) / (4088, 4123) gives 1.60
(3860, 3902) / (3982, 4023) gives 1.31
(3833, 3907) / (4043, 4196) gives 1.45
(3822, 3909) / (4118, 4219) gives 1.56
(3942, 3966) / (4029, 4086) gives 1.41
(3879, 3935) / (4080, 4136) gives 1.54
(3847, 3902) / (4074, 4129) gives 1.37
